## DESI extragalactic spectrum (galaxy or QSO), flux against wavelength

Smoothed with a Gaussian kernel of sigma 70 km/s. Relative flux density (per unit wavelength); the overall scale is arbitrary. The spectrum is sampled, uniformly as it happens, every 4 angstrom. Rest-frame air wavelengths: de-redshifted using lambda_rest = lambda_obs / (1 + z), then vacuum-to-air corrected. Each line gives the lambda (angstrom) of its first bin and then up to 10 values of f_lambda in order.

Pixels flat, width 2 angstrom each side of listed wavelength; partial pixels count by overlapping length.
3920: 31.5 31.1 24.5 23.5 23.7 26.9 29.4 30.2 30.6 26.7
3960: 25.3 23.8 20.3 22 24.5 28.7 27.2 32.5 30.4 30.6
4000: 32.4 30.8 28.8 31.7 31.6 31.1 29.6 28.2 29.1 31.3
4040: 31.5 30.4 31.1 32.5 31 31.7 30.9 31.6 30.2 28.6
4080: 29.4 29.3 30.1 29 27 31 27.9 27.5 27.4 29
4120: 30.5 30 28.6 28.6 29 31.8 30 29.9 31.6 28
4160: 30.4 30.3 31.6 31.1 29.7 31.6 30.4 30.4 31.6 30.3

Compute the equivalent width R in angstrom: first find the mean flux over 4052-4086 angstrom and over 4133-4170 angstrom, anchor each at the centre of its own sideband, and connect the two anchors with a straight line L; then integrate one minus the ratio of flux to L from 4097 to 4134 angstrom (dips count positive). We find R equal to 1.77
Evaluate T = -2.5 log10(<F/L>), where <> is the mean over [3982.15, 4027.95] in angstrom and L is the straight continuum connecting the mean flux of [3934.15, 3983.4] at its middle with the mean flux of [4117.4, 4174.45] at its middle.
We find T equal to -0.13 mag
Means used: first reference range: 26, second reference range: 30.1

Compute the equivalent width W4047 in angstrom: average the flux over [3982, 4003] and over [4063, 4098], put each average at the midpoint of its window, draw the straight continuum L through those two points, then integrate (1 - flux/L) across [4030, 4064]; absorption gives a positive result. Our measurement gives -1.3 angstrom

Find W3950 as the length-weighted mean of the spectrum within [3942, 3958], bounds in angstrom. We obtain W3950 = 29.2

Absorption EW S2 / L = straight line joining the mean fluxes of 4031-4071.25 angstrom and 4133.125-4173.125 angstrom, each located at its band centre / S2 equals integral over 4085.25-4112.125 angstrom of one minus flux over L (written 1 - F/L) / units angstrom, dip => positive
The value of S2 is 1.83 angstrom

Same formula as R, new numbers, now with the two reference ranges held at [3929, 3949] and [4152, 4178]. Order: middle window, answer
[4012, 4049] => -3.3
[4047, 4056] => -1.1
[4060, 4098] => -1.1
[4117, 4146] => 0.0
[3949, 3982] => 1.8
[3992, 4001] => -1.2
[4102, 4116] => 0.7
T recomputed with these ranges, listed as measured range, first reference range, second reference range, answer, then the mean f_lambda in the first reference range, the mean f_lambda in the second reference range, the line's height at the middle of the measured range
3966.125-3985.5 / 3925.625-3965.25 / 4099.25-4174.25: 0.11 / 26.6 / 29.7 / 27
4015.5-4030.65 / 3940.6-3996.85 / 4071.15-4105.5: -0.07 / 27.2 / 29.2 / 28.1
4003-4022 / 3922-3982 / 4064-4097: -0.11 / 26.1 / 29.6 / 27.7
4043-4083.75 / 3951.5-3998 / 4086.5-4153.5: -0.09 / 26.8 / 29.3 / 28.3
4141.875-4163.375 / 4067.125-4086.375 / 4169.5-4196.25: 0.02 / 29.7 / 30.8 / 30.5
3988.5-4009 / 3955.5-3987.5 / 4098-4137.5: -0.19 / 25.1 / 28.9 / 25.8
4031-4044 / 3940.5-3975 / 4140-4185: -0.11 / 26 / 30.5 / 27.8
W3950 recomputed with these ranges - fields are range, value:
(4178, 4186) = 31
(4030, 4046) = 30.6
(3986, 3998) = 31.2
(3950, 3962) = 27.5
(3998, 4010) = 30.7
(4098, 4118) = 28.6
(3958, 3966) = 24.6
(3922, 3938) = 25.7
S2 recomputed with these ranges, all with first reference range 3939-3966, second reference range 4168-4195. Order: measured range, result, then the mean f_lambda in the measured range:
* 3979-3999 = -1.4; 30.1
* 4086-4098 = 0.4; 28.7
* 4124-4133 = 0.4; 28.9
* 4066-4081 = -0.3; 30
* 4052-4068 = -1.3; 31.4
